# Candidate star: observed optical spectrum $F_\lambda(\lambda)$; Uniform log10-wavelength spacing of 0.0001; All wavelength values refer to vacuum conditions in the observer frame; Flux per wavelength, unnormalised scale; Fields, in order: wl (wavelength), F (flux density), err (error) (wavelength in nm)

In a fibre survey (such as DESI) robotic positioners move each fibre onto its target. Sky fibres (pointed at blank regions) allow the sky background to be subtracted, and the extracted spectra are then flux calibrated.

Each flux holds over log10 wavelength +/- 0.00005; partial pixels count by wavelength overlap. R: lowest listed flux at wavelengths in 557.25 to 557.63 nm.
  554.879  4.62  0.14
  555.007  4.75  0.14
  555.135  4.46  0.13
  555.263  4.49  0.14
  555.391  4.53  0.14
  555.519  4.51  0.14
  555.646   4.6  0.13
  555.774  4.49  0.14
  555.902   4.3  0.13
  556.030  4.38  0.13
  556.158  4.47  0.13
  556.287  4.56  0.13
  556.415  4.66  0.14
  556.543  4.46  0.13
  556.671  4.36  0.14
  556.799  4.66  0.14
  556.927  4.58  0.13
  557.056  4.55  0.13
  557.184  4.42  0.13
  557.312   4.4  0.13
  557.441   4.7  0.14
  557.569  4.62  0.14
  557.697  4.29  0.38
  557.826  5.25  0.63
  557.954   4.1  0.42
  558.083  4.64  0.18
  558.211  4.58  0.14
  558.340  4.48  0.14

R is 4.4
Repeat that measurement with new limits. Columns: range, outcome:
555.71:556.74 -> 4.3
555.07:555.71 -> 4.46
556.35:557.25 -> 4.36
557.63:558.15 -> 4.1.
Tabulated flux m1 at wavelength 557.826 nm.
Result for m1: 5.25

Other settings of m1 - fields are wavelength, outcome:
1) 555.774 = 4.49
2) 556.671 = 4.36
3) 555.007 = 4.75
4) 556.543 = 4.46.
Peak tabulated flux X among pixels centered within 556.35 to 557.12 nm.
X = 4.66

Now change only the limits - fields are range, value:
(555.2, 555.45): 4.53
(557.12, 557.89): 5.25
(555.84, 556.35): 4.56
